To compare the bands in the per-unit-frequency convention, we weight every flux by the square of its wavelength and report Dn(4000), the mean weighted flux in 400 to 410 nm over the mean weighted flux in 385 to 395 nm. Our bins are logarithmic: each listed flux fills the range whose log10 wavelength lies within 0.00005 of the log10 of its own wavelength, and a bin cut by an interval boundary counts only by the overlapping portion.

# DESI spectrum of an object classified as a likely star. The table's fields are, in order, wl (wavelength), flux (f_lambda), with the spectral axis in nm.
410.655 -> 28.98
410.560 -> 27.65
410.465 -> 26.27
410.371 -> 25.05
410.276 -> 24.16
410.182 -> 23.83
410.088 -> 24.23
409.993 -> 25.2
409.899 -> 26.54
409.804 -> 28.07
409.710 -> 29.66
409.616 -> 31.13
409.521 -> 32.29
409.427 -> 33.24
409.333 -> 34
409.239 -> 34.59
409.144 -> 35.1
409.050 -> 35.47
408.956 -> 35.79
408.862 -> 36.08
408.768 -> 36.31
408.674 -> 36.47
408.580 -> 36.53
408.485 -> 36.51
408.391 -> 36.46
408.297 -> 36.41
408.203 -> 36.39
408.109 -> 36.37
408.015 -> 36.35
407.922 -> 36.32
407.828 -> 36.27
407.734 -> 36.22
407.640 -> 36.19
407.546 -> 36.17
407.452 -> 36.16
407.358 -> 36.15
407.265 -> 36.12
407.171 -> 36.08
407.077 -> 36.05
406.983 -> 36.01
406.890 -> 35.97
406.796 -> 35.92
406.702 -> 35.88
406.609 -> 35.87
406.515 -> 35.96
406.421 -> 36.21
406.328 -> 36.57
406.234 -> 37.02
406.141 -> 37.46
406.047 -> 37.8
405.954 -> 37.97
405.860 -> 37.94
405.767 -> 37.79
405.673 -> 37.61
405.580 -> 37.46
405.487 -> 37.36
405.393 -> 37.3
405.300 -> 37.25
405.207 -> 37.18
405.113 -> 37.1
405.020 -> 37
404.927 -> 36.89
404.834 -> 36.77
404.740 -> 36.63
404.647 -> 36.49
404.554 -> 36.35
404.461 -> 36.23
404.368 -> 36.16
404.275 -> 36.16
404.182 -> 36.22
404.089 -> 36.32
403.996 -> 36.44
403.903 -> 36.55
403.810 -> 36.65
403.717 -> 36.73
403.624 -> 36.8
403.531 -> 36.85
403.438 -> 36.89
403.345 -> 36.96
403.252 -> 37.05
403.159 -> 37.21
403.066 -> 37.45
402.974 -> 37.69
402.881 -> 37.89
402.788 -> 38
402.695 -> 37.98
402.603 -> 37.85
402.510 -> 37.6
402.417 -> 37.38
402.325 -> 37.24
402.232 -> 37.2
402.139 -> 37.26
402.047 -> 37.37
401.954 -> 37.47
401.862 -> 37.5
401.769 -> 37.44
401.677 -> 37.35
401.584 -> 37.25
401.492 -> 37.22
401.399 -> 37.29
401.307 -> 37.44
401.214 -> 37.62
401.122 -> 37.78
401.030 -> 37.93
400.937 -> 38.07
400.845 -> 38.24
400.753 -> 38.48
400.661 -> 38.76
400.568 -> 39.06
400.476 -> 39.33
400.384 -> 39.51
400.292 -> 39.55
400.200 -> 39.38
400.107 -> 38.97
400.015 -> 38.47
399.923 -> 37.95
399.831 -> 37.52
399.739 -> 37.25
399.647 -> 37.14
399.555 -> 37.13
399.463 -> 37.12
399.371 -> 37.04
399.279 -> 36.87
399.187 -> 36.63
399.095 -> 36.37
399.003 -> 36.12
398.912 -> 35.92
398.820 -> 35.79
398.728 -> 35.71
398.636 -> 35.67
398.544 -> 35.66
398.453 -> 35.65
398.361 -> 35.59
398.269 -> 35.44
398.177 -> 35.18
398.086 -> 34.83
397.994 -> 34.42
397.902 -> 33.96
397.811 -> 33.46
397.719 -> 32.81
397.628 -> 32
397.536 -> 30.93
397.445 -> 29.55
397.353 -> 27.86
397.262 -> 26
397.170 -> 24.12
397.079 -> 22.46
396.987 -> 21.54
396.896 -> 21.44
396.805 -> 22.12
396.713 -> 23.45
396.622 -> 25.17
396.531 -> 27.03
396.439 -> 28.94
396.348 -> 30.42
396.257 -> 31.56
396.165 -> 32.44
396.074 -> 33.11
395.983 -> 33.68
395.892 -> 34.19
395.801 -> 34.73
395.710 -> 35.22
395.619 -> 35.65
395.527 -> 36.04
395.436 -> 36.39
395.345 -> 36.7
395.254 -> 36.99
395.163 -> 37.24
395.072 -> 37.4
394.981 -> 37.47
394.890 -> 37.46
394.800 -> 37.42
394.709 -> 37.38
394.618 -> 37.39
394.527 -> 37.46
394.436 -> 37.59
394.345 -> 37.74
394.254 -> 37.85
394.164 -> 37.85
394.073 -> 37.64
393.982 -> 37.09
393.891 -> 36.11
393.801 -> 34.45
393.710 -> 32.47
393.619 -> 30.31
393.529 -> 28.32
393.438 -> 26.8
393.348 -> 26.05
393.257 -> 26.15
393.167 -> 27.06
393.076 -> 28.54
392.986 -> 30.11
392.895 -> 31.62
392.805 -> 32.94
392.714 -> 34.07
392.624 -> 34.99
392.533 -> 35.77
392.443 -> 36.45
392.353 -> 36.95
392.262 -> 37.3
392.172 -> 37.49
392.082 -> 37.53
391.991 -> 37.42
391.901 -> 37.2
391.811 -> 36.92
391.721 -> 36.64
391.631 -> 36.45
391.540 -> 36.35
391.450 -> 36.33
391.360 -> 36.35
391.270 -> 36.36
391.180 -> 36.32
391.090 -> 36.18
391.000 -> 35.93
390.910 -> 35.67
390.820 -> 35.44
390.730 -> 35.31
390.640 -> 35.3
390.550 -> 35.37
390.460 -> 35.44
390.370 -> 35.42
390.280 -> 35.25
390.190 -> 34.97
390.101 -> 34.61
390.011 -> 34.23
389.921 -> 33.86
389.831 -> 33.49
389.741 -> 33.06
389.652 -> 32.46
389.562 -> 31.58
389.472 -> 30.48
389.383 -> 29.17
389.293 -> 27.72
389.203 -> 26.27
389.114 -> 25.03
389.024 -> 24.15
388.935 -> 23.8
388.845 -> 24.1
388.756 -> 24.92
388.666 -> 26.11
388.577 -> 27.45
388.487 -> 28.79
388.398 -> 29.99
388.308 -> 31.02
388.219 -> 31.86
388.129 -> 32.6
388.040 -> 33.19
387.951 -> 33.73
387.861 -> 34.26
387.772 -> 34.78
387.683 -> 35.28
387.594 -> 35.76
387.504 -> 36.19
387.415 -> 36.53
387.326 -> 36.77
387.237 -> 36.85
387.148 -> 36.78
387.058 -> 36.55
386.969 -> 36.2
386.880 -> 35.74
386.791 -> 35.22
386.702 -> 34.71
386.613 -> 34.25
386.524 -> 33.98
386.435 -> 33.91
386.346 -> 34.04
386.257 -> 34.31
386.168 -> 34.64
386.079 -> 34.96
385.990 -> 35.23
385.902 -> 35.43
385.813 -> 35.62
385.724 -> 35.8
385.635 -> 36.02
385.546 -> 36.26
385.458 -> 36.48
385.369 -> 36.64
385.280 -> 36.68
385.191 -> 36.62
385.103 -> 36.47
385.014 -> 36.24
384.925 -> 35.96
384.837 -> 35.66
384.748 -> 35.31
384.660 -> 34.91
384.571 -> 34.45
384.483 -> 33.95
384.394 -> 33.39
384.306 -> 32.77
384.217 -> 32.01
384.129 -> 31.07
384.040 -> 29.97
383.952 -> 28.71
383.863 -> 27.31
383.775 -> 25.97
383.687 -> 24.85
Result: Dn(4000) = 1.16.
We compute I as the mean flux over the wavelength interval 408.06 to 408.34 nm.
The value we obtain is 36.4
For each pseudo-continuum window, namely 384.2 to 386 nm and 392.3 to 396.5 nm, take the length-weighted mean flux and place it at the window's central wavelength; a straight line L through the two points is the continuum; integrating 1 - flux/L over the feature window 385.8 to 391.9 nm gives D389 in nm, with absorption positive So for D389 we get 0.25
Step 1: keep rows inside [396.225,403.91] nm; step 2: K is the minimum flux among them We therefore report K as 21.44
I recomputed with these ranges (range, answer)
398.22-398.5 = 35.5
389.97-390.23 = 34.7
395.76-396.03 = 34.2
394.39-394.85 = 37.5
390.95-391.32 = 36.2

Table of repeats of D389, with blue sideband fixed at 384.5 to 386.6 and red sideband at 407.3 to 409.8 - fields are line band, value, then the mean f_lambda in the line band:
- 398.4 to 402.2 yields -0.23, 37.5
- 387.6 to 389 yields 0.21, 30.2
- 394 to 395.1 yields -0.07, 37.5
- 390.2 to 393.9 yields 0.12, 34.2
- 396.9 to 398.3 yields 0.21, 30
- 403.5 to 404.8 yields -0.04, 36.5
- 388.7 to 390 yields 0.25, 28.7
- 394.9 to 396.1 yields -0.02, 35.8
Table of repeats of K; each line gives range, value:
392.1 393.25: 27.06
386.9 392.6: 23.8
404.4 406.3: 36.23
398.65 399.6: 35.71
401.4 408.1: 35.87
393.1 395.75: 26.05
